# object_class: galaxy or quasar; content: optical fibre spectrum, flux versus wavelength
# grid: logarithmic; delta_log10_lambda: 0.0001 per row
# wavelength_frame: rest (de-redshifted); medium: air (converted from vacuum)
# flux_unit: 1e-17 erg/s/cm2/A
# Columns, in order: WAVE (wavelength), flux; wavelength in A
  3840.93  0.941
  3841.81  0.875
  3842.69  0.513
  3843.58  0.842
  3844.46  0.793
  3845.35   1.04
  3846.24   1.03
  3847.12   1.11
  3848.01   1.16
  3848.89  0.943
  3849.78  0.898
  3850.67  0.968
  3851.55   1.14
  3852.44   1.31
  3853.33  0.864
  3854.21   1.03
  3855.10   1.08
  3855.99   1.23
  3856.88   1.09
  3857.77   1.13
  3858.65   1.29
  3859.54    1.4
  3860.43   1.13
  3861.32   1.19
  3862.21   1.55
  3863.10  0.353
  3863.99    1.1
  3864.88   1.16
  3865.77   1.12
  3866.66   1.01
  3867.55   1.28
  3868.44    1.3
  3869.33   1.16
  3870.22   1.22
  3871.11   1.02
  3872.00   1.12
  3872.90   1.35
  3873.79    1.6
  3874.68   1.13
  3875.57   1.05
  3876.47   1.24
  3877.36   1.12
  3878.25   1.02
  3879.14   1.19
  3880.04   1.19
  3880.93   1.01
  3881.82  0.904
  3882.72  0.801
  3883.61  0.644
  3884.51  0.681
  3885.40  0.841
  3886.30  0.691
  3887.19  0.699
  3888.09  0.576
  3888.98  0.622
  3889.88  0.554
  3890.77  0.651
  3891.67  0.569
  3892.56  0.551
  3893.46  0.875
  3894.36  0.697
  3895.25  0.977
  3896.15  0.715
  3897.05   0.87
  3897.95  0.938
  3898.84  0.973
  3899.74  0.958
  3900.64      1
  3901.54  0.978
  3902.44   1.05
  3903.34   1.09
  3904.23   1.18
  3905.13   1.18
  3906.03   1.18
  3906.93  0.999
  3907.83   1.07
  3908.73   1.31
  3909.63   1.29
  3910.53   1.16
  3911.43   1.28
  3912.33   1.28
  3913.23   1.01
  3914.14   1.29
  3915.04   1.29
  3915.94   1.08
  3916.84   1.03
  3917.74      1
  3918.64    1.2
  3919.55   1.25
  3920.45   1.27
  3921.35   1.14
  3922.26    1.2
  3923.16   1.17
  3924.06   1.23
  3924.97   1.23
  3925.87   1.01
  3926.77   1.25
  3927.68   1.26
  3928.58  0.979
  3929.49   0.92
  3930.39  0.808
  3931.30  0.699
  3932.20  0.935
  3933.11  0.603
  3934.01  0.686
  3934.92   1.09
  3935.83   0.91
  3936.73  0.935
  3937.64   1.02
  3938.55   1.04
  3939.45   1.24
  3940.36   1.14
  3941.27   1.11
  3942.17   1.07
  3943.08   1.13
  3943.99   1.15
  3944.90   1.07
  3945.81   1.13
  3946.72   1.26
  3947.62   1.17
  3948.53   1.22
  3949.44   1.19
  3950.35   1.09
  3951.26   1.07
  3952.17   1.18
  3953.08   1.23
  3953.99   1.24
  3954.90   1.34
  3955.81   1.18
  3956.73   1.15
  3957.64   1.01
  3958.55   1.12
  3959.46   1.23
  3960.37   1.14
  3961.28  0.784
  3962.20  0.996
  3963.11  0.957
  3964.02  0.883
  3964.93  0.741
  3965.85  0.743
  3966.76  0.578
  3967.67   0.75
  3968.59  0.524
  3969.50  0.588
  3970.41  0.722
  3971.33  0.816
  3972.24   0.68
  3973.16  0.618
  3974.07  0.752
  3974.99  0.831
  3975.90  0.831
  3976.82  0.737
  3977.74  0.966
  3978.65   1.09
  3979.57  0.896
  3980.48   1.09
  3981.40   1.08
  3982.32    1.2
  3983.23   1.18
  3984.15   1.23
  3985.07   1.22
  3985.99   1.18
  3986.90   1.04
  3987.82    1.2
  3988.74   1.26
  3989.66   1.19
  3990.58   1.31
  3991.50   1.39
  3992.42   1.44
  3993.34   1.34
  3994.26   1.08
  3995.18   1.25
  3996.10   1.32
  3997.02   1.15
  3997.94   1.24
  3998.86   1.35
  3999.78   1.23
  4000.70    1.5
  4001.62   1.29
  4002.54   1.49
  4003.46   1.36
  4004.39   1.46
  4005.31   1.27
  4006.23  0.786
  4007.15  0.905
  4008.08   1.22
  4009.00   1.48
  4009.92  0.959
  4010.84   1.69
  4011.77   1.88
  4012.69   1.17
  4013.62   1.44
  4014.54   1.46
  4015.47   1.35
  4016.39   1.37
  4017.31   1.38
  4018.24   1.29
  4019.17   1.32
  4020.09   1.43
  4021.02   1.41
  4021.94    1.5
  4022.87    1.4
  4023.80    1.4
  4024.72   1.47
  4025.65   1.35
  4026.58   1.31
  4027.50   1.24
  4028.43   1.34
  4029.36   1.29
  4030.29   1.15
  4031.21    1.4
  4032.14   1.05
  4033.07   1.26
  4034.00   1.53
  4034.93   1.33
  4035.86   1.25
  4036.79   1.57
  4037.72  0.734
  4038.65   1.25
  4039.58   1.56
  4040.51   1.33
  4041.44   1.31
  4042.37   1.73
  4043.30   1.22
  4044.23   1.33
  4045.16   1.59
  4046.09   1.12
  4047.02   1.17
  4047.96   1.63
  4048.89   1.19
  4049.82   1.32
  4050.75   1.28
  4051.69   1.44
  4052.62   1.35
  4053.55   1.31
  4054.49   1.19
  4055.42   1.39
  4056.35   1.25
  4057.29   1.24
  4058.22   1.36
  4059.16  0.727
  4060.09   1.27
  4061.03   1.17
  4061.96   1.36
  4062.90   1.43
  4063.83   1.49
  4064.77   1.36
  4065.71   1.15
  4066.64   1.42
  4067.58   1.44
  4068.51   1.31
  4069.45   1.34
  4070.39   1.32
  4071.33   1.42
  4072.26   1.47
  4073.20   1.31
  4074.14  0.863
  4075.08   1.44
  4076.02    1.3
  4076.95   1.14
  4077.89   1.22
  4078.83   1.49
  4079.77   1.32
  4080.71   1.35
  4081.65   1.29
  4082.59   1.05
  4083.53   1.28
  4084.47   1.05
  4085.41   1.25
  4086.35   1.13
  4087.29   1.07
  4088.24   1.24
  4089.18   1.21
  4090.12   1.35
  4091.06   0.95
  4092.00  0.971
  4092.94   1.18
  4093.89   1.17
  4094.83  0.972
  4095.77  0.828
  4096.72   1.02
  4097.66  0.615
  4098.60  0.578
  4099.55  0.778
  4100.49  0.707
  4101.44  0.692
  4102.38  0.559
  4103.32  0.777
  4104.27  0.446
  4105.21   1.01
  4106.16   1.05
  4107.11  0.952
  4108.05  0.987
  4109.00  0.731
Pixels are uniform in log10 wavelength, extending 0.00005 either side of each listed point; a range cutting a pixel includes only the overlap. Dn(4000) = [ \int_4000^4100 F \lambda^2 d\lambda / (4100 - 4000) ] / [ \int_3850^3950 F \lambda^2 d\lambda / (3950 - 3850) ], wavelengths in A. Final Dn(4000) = 1.31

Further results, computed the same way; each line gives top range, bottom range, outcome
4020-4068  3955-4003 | 1.30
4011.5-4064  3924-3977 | 1.42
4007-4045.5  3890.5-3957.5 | 1.34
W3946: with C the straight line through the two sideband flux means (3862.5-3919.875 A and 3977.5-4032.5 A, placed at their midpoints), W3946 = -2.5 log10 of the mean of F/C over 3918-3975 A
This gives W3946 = 0.13 mag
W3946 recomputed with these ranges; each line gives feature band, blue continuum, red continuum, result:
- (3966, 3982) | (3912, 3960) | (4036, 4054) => 0.43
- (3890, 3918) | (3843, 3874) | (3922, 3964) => 0.08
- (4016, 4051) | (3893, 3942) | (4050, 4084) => -0.08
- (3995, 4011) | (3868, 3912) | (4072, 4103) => -0.21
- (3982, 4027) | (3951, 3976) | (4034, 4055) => -0.16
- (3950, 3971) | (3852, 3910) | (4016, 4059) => 0.21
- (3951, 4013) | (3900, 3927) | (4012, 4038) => 0.16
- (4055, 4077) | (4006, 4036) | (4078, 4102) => -0.12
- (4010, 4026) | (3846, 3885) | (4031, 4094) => -0.15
